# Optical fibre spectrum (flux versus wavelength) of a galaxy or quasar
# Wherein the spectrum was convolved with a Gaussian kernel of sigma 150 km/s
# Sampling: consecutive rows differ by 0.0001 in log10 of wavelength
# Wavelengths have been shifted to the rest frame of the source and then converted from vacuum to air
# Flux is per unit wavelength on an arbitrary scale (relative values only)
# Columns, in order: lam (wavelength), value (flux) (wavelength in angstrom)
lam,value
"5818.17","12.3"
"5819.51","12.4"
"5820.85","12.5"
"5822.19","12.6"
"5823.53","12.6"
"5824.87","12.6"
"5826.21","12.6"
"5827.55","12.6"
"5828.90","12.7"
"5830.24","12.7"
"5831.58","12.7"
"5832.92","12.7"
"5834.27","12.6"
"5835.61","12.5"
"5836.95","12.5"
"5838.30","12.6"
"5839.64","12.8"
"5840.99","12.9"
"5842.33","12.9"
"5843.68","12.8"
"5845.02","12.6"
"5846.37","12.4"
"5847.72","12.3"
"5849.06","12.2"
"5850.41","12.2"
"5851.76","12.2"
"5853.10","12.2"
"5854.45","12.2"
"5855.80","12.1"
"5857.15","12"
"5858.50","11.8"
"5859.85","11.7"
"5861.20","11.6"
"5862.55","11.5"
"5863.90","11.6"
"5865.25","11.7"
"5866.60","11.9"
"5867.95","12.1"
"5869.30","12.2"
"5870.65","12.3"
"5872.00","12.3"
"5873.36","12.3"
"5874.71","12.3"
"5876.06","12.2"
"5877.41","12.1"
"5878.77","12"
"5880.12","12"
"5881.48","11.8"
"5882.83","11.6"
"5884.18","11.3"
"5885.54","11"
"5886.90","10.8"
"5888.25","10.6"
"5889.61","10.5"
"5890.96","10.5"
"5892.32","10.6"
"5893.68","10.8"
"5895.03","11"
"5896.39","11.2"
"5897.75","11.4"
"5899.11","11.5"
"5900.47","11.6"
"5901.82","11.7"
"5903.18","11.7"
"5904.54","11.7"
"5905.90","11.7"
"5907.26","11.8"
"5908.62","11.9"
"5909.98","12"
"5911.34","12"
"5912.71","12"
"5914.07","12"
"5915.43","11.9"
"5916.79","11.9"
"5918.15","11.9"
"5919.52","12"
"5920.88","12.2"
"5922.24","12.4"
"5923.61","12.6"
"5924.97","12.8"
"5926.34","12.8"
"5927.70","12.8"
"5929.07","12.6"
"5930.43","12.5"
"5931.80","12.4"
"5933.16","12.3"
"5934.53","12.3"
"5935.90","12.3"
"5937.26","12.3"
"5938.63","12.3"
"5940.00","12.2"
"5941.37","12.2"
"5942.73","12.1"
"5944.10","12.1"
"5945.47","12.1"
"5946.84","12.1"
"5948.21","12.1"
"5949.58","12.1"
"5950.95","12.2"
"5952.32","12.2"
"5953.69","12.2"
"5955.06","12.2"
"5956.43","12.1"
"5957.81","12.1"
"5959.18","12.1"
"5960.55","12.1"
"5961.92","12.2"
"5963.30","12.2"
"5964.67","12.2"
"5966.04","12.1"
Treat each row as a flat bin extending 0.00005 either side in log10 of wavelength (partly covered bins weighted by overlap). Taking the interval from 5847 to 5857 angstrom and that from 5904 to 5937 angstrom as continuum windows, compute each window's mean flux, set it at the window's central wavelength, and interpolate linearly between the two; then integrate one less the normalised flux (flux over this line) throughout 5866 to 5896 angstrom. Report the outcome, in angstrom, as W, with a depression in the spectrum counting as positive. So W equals 1.59 angstrom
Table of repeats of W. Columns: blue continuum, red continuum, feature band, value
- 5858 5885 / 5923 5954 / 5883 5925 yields 1.9 angstrom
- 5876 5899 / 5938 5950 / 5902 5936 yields -1.2 angstrom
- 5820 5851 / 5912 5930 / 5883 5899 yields 1.9 angstrom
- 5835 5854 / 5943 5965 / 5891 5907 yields 1.3 angstrom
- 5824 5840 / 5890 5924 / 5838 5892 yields 1.2 angstrom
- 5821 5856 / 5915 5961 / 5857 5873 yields 0.7 angstrom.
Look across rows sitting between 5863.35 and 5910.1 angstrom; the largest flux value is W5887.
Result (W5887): 12.3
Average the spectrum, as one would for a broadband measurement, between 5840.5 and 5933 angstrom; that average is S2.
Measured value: 11.9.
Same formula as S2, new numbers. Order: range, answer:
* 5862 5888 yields 11.8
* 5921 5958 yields 12.3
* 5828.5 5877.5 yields 12.3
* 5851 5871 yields 11.9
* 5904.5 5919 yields 11.9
